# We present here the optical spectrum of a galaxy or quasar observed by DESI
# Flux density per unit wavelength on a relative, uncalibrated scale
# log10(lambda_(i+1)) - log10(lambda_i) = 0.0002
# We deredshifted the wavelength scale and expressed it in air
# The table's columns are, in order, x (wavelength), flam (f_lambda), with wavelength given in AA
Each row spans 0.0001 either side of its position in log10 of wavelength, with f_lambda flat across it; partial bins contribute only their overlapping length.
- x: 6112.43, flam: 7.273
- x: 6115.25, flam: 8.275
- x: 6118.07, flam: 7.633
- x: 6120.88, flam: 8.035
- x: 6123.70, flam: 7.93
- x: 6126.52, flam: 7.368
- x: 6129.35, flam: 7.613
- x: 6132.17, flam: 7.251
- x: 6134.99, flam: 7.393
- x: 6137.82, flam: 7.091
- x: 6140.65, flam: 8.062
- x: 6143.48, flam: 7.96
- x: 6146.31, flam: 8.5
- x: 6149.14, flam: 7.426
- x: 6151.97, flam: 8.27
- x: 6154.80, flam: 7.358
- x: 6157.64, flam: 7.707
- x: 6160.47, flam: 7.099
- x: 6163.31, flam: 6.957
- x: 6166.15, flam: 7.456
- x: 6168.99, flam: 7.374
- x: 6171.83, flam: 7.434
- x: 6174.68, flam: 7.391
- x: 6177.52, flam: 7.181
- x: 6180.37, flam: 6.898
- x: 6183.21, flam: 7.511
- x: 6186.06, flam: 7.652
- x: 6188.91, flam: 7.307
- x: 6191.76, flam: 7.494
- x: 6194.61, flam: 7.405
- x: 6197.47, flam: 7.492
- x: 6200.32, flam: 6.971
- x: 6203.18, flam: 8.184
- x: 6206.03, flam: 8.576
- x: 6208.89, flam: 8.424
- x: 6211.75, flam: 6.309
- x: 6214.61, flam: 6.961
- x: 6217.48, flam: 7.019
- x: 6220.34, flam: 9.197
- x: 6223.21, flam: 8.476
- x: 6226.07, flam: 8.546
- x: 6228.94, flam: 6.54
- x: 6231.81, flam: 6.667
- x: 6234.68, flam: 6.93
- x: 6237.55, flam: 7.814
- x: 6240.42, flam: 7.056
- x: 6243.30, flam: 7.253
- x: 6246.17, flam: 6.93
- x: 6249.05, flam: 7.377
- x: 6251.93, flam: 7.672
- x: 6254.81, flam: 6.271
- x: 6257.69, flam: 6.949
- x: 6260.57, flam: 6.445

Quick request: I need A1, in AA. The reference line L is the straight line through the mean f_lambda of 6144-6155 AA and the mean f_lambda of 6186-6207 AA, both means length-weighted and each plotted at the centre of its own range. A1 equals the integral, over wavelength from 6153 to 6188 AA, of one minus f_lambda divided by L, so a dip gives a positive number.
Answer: 2.1 AA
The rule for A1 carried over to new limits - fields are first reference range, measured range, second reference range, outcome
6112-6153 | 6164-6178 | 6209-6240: 0.50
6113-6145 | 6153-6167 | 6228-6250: 0.33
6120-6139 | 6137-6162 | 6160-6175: -1.14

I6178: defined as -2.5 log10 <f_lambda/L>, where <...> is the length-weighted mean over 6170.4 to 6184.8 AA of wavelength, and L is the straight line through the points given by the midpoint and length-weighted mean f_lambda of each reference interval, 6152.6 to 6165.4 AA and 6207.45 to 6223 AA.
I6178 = 0.024 mag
